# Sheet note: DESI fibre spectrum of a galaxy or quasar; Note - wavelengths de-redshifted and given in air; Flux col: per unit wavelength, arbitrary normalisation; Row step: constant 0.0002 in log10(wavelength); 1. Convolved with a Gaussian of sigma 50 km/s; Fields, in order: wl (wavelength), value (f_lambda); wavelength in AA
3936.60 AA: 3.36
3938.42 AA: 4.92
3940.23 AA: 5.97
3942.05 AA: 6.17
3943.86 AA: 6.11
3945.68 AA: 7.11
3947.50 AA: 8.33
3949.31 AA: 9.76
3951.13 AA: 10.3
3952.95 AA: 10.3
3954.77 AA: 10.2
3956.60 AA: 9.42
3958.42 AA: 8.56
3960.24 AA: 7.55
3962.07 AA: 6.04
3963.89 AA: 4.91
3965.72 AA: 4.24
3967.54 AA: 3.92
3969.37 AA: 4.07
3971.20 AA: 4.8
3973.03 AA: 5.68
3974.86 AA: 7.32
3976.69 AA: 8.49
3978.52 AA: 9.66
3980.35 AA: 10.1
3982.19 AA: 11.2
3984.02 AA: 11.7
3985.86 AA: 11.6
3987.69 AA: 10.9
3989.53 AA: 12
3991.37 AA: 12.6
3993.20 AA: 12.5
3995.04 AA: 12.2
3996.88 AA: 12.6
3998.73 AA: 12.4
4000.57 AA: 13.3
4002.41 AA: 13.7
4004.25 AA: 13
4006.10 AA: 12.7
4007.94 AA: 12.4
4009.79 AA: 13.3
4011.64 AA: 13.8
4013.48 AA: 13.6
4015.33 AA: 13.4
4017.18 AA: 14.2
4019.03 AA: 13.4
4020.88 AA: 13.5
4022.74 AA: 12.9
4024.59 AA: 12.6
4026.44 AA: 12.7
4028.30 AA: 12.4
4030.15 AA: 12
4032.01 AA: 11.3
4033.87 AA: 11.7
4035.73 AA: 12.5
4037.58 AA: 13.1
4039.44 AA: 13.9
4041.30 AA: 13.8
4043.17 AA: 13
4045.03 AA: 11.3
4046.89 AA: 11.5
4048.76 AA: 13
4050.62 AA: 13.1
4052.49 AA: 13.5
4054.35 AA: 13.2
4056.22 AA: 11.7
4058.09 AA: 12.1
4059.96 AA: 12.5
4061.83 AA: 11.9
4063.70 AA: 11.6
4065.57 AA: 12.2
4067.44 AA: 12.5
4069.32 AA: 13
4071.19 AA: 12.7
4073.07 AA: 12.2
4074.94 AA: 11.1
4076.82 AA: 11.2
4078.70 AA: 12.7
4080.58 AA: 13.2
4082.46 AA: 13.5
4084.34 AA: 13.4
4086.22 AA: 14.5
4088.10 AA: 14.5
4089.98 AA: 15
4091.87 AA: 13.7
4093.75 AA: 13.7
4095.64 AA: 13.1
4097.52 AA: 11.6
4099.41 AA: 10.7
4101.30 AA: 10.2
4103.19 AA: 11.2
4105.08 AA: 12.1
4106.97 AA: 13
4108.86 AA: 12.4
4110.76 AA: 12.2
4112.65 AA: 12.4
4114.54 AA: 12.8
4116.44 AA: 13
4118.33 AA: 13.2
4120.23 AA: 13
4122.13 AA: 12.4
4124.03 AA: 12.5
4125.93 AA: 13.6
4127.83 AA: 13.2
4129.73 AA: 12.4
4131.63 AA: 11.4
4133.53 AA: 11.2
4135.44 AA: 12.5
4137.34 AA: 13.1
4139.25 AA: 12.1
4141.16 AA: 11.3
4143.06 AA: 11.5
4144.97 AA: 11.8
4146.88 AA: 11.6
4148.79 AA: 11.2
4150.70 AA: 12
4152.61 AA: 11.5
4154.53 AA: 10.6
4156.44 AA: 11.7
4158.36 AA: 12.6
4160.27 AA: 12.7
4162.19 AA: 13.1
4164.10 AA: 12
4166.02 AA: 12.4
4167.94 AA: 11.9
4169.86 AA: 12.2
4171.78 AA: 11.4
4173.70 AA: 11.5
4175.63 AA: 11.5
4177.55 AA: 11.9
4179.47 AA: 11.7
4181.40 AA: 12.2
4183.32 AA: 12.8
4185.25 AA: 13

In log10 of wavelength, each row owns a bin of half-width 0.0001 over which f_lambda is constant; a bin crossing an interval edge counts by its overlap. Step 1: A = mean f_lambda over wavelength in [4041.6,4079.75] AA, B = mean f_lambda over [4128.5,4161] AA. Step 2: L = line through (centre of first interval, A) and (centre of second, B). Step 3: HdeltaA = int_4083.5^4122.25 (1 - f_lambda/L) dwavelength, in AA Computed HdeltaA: -2.2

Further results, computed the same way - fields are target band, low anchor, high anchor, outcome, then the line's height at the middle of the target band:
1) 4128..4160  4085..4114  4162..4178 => 1.0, 12.2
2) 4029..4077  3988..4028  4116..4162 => 1.1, 12.7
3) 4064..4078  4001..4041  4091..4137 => 0.6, 12.7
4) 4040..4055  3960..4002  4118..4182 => -3.6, 10.3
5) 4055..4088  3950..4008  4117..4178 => -4.6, 11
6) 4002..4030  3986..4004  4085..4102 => -1.2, 12.6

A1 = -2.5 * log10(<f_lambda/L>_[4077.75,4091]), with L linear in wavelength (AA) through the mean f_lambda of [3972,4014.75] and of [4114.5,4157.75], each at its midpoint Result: -0.16 mag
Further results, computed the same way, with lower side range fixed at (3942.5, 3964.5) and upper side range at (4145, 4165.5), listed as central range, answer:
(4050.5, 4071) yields -0.22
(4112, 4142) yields -0.10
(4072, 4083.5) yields -0.17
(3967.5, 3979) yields 0.33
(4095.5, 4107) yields -0.06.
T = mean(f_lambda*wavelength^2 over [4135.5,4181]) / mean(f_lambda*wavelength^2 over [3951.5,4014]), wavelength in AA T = 1.29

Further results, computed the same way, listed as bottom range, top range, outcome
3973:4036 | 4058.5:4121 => 1.09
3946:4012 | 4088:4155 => 1.34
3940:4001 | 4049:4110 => 1.49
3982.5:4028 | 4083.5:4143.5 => 1.04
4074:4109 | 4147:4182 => 0.97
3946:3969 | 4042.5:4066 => 1.69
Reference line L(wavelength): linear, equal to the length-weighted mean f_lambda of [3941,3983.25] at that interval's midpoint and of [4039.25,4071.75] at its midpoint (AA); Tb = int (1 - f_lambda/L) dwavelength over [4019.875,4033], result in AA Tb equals -1.79 AA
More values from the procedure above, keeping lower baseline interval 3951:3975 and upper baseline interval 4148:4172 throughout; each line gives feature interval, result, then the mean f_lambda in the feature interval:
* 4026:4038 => -5.0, 12.2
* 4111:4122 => -2.0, 12.8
